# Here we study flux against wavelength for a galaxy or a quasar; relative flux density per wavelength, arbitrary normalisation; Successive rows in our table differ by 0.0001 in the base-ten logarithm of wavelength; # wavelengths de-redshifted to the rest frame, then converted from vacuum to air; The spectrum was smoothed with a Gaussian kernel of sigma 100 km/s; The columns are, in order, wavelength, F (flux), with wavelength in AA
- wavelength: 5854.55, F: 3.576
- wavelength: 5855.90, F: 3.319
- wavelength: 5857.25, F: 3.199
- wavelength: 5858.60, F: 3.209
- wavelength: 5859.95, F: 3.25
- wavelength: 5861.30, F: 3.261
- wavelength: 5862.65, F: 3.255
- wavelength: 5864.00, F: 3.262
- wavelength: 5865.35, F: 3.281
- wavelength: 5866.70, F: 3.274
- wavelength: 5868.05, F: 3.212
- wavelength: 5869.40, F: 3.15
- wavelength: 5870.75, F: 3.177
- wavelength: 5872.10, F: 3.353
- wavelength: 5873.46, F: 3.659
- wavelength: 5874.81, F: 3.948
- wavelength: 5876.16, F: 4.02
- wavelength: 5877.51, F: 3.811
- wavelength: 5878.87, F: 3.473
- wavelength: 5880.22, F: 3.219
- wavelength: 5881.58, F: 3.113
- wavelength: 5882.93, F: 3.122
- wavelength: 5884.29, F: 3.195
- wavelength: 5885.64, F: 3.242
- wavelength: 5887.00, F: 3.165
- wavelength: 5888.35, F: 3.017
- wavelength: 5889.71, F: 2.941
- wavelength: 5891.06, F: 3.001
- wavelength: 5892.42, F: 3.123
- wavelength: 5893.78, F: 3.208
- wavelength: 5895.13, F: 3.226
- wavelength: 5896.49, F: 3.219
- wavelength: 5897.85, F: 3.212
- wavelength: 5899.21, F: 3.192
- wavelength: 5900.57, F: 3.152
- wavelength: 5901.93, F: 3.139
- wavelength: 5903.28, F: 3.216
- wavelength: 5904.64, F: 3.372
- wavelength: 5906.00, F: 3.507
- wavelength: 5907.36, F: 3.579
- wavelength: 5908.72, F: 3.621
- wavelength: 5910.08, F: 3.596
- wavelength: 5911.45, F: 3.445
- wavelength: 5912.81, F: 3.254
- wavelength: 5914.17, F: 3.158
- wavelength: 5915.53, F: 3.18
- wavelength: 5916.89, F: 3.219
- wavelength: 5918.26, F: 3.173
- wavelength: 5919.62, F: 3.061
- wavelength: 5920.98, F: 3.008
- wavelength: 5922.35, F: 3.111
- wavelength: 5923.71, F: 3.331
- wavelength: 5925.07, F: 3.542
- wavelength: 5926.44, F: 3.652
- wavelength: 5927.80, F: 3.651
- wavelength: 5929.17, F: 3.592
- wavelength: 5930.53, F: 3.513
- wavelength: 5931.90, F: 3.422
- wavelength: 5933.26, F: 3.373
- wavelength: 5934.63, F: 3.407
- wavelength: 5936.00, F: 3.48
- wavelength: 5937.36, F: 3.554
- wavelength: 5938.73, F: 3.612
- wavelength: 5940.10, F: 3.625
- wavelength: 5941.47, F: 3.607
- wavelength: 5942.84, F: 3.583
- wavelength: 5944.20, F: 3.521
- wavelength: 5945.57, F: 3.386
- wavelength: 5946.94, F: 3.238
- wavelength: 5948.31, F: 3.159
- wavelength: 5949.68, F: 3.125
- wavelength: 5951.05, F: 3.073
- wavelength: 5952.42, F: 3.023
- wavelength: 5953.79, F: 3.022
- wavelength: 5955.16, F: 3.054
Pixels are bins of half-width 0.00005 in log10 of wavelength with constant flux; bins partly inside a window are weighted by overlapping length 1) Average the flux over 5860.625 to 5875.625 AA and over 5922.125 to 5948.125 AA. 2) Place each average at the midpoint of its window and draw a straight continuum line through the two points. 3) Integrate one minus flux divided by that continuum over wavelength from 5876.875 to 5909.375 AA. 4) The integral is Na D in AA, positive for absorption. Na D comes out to 1.5 AA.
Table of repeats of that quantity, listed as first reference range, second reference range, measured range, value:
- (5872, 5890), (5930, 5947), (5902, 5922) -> 0.8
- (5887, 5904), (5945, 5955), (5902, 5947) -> -3.9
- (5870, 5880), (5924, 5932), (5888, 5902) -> 1.8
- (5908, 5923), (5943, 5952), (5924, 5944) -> -1.7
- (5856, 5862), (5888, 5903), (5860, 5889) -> -1.3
